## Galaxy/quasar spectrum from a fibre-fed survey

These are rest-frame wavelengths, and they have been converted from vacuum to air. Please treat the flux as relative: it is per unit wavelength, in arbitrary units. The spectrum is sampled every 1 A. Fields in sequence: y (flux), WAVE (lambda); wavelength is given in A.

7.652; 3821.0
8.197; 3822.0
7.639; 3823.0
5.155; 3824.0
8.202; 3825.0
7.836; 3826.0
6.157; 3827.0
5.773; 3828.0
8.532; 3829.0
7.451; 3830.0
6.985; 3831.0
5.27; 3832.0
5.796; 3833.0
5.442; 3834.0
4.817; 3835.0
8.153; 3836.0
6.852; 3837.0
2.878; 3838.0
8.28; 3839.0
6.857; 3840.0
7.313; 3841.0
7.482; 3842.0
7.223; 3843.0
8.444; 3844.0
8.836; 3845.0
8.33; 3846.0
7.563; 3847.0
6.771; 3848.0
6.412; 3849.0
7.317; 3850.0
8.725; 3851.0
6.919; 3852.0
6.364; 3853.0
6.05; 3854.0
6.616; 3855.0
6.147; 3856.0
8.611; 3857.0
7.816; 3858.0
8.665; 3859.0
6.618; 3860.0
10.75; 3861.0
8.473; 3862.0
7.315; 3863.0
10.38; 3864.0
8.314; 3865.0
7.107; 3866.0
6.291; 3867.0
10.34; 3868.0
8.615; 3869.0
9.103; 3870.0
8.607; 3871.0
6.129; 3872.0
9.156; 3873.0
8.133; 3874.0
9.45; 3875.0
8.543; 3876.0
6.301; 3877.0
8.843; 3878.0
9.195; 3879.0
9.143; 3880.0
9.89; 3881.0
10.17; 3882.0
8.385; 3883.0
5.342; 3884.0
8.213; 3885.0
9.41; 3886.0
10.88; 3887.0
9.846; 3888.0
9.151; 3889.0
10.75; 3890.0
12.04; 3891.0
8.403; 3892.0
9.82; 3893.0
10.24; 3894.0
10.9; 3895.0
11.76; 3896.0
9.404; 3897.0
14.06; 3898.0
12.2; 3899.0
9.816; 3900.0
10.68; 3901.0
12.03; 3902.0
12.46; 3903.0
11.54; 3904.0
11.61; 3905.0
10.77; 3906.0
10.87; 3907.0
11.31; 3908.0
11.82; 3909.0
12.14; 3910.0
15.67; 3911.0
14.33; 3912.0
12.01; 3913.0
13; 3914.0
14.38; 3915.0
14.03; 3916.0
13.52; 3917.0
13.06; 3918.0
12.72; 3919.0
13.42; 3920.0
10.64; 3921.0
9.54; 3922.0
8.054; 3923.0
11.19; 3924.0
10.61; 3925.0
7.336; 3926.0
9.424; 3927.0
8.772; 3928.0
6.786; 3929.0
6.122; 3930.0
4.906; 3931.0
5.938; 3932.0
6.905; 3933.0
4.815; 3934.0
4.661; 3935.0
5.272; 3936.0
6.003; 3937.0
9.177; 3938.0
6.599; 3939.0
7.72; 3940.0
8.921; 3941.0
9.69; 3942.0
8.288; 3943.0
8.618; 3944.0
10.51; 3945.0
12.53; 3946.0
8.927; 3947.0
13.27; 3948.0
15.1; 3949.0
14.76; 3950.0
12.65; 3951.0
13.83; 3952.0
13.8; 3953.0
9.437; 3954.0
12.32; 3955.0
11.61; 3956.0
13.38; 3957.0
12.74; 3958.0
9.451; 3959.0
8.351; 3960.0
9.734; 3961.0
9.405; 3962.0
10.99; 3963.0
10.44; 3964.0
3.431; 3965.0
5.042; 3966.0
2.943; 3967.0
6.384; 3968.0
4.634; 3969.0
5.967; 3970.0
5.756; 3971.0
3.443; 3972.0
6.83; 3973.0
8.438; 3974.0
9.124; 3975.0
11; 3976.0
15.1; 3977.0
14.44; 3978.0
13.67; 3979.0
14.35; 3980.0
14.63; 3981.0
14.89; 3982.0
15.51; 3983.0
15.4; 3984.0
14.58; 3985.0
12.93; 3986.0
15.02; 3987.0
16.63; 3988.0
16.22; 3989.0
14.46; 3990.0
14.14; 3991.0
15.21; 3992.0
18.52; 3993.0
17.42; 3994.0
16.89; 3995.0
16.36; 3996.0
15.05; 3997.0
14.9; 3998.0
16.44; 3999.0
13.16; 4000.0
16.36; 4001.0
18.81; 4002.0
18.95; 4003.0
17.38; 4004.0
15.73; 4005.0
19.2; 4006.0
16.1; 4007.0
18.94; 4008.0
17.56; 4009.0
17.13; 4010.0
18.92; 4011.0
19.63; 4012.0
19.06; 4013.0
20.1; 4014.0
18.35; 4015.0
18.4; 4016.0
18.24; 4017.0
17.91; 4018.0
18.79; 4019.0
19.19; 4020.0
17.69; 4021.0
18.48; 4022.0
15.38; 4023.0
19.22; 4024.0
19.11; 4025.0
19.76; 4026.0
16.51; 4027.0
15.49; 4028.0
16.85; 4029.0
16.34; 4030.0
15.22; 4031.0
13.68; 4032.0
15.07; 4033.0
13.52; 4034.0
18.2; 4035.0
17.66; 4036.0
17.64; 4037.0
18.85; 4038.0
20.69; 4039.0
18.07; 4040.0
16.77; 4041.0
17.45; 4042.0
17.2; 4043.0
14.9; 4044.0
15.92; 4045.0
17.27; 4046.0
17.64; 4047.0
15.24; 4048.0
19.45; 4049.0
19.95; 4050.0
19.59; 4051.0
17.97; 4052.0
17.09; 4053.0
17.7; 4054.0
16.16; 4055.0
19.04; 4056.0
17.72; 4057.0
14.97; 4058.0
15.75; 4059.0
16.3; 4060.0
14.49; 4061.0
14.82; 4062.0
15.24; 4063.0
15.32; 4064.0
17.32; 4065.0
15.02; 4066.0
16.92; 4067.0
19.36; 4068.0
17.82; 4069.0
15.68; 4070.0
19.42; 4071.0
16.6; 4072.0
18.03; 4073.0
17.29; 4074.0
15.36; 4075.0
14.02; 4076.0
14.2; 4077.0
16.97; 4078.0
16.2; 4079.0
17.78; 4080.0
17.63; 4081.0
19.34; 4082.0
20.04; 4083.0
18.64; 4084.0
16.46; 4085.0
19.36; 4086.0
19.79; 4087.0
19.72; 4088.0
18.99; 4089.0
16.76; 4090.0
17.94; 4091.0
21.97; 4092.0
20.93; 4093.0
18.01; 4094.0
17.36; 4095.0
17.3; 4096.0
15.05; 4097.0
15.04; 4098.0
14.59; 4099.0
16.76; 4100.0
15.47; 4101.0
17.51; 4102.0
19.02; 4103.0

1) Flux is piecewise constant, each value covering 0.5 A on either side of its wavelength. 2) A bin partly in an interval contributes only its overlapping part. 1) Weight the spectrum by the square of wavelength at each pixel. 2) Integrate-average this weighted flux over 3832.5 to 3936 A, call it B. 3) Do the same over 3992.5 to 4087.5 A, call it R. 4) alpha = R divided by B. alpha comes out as 2.06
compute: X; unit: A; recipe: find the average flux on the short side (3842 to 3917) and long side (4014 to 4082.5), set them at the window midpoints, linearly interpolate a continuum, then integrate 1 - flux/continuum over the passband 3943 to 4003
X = 7.2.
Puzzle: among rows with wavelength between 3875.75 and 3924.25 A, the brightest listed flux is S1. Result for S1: 15.67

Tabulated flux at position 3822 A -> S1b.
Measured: 8.197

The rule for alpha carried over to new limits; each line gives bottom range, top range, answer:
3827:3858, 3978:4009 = 2.48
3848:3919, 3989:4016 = 1.86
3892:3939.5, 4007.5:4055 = 1.83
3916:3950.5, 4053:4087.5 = 1.95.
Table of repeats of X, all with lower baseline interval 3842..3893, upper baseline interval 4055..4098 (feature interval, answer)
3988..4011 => -4.37 A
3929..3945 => 6.09 A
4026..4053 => -2.41 A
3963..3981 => 6.05 A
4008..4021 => -3.53 A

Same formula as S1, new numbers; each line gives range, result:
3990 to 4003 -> 18.95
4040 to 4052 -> 19.95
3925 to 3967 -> 15.1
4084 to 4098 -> 21.97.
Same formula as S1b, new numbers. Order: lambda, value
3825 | 8.202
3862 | 8.473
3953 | 13.8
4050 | 19.95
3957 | 13.38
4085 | 16.46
